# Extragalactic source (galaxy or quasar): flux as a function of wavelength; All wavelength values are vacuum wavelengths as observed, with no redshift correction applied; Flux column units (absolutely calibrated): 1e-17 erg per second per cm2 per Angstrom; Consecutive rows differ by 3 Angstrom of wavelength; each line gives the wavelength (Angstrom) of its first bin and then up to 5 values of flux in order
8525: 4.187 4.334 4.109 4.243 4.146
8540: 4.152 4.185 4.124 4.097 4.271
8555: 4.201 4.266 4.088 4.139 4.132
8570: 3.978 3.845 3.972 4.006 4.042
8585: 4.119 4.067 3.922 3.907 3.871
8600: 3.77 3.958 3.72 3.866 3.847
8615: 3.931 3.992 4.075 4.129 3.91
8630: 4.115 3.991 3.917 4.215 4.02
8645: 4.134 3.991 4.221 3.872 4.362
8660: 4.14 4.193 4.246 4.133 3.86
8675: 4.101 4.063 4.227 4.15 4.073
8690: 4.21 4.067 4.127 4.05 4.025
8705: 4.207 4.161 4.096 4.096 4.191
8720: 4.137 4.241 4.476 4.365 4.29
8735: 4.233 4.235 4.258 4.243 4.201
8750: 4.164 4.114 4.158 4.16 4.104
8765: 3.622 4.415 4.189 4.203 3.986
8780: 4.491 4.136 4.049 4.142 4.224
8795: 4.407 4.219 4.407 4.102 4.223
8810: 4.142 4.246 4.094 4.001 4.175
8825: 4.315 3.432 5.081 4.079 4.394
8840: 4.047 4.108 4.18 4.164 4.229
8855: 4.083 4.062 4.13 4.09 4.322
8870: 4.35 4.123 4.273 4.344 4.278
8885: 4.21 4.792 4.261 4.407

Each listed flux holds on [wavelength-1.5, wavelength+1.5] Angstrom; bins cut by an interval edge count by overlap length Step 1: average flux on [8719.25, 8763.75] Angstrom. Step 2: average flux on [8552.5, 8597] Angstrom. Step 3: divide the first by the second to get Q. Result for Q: 1.0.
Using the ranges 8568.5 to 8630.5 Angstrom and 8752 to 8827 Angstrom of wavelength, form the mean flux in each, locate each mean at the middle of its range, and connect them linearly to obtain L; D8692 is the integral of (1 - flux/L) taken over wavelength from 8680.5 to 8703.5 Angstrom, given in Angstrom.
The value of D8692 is -0.3 Angstrom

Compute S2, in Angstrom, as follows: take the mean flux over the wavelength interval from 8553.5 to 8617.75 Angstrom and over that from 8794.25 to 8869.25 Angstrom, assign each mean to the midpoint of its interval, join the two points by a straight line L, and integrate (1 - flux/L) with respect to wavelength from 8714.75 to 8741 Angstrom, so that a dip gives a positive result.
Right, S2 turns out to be -1.0 Angstrom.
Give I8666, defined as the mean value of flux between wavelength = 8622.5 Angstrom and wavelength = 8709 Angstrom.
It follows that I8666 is 4.1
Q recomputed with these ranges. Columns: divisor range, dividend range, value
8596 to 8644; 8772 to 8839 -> 1.06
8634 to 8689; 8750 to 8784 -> 1.01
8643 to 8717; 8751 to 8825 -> 1.01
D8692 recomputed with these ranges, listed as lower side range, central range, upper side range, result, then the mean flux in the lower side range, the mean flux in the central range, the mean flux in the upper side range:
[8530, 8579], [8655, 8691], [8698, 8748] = 0.34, 4.12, 4.14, 4.21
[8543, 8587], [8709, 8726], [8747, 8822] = -0.15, 4.09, 4.18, 4.17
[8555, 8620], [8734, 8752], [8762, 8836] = -0.39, 3.98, 4.22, 4.18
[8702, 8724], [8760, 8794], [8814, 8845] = 0.14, 4.15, 4.15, 4.17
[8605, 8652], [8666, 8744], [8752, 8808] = -1.41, 4.01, 4.17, 4.18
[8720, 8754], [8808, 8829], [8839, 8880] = 0.63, 4.25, 4.08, 4.18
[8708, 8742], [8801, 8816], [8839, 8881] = 0.03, 4.23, 4.19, 4.18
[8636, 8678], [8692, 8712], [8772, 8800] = 0.17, 4.11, 4.11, 4.21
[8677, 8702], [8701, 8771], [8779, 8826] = -0.51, 4.12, 4.18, 4.21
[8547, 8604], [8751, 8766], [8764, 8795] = 0.37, 4.04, 4.05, 4.17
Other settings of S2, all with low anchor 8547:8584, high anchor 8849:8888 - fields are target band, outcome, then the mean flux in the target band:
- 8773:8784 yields -0.05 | 4.21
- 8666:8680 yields 0.23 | 4.07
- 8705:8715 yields 0.05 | 4.13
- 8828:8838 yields -0.35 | 4.36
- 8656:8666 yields -0.23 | 4.23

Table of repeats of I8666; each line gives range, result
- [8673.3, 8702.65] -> 4.11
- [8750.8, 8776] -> 4.12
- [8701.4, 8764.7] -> 4.19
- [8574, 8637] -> 3.96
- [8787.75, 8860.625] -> 4.19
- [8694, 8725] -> 4.14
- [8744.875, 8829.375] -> 4.15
